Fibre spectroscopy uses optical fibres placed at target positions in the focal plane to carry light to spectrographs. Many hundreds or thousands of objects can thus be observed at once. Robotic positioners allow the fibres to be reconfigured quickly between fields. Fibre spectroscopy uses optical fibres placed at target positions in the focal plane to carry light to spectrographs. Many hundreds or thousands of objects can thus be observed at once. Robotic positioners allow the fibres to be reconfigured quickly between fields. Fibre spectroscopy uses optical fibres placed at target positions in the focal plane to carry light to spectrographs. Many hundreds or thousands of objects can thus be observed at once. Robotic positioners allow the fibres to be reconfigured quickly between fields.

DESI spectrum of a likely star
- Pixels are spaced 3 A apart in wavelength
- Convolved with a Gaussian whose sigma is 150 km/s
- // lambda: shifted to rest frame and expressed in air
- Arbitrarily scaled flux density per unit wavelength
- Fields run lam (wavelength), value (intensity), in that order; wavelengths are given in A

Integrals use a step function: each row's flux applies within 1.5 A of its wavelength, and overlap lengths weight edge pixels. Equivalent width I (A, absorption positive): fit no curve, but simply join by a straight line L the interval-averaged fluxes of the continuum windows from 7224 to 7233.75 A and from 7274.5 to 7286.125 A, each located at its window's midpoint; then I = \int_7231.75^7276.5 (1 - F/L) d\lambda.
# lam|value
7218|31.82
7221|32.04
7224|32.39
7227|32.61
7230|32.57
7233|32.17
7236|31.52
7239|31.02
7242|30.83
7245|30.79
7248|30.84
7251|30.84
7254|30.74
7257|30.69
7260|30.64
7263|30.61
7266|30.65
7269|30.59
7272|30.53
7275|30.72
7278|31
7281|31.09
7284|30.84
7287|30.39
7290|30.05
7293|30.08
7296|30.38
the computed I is 1.16 A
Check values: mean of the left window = 32.5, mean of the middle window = 30.9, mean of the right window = 30.9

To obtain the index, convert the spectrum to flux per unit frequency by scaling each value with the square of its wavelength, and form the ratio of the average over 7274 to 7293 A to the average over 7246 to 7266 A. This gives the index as 1.00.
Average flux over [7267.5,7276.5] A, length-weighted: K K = 30.6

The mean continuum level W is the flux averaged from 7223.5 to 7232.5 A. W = 32.5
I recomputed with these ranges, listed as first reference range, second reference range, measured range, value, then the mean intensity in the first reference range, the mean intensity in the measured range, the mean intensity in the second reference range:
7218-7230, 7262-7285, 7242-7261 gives 0.4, 32.3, 30.8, 30.8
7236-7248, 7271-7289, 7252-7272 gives 0.1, 31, 30.6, 30.7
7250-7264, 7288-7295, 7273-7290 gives -0.3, 30.7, 30.7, 30.1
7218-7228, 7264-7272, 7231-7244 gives 0.1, 32.3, 31.4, 30.6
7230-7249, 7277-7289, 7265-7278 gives 0.1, 31.3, 30.7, 30.8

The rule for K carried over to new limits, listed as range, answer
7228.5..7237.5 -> 32.1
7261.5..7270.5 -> 30.6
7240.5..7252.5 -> 30.8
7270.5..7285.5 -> 30.8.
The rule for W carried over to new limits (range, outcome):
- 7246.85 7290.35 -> 30.7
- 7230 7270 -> 31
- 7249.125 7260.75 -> 30.7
